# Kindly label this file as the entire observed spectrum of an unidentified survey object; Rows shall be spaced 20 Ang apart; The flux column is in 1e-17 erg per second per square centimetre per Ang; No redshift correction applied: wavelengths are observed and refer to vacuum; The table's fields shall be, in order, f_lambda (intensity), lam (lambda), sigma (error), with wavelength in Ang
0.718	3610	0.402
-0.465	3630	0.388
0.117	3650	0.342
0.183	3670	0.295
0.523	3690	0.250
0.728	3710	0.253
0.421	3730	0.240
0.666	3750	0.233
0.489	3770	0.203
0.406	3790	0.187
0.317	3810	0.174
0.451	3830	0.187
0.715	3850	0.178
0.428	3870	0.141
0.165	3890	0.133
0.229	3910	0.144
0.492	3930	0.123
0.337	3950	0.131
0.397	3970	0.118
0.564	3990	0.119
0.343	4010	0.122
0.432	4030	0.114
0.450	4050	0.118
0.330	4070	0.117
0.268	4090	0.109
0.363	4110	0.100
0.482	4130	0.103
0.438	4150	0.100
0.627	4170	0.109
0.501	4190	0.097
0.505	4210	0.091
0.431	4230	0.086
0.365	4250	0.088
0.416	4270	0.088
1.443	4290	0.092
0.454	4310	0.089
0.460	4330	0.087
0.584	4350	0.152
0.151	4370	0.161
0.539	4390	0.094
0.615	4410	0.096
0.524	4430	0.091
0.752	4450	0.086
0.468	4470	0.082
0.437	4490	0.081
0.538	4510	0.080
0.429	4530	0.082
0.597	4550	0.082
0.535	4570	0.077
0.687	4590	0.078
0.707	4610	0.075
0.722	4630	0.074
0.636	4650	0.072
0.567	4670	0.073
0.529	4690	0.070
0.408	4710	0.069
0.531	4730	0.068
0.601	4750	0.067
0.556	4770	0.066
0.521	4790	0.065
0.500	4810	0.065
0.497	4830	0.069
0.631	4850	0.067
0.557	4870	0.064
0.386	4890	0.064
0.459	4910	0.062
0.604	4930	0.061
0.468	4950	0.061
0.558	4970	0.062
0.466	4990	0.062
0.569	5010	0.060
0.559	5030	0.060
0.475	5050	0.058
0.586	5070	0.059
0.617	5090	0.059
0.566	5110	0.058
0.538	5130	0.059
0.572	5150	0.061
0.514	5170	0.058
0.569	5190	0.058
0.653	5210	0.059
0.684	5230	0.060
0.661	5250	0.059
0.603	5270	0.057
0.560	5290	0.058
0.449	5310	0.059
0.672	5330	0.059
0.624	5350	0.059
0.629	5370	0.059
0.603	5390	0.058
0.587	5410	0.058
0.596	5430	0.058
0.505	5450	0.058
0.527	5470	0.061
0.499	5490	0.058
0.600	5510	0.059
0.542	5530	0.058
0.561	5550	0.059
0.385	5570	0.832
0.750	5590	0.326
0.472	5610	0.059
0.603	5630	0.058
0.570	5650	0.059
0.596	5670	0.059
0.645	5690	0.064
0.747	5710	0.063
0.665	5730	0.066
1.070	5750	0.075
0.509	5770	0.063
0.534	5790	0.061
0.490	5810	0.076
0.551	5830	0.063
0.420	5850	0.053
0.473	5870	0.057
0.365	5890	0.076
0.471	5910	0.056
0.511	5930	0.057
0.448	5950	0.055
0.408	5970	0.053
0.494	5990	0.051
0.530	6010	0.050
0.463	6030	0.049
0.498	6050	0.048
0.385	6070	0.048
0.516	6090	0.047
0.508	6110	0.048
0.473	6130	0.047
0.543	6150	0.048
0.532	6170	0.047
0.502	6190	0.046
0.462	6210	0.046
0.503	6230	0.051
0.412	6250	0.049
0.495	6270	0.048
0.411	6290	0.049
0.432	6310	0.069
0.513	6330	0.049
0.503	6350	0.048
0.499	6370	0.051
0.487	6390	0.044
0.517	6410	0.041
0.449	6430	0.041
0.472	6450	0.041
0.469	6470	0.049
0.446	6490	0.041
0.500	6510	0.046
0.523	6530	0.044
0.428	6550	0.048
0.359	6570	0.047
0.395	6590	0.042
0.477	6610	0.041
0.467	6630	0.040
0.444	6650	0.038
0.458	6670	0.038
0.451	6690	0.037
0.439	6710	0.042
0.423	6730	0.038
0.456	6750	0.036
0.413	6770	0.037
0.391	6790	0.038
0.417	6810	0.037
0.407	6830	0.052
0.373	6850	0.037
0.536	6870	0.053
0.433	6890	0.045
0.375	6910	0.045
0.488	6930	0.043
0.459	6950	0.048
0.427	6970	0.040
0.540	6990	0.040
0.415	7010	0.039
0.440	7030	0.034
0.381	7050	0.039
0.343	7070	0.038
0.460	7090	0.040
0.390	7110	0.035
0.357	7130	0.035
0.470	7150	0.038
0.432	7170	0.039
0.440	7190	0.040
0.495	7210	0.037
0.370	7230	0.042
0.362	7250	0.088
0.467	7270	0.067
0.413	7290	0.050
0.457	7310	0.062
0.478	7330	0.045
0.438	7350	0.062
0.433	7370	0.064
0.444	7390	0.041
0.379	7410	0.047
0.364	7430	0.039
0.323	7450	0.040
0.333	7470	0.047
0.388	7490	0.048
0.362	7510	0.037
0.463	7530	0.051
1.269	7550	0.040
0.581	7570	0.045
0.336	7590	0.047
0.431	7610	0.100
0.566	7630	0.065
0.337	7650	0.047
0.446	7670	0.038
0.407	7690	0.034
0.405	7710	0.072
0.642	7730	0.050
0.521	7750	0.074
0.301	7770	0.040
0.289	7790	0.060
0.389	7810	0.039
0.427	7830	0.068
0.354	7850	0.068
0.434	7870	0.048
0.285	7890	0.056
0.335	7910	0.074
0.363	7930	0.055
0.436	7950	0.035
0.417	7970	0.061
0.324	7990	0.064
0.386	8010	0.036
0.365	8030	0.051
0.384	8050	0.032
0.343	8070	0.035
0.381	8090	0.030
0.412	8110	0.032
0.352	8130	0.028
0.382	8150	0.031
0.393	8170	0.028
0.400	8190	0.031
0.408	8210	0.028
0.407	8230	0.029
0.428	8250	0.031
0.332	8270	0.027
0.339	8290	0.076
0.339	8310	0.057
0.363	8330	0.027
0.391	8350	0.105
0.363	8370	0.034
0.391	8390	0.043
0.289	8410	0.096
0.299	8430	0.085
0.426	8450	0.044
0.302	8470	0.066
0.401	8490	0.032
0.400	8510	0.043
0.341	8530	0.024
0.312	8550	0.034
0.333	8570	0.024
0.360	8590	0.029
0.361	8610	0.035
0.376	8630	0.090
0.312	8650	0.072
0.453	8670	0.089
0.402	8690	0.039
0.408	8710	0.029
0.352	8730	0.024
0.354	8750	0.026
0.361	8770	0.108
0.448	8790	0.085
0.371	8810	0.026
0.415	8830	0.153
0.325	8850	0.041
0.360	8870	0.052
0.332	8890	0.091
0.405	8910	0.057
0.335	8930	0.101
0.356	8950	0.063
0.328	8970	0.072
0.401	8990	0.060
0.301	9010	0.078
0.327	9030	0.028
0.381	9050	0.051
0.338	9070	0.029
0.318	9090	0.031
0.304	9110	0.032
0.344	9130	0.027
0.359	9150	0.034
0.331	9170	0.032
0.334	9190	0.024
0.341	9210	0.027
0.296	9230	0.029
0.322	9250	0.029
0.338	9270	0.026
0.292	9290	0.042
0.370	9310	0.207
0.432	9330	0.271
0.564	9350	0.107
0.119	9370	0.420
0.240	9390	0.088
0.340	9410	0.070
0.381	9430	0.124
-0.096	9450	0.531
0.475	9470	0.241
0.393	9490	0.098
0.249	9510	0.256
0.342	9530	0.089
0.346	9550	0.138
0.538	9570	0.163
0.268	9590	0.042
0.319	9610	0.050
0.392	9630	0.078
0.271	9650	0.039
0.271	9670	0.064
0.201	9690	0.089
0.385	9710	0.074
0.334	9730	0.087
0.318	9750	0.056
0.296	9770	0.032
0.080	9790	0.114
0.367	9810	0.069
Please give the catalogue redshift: 0.150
